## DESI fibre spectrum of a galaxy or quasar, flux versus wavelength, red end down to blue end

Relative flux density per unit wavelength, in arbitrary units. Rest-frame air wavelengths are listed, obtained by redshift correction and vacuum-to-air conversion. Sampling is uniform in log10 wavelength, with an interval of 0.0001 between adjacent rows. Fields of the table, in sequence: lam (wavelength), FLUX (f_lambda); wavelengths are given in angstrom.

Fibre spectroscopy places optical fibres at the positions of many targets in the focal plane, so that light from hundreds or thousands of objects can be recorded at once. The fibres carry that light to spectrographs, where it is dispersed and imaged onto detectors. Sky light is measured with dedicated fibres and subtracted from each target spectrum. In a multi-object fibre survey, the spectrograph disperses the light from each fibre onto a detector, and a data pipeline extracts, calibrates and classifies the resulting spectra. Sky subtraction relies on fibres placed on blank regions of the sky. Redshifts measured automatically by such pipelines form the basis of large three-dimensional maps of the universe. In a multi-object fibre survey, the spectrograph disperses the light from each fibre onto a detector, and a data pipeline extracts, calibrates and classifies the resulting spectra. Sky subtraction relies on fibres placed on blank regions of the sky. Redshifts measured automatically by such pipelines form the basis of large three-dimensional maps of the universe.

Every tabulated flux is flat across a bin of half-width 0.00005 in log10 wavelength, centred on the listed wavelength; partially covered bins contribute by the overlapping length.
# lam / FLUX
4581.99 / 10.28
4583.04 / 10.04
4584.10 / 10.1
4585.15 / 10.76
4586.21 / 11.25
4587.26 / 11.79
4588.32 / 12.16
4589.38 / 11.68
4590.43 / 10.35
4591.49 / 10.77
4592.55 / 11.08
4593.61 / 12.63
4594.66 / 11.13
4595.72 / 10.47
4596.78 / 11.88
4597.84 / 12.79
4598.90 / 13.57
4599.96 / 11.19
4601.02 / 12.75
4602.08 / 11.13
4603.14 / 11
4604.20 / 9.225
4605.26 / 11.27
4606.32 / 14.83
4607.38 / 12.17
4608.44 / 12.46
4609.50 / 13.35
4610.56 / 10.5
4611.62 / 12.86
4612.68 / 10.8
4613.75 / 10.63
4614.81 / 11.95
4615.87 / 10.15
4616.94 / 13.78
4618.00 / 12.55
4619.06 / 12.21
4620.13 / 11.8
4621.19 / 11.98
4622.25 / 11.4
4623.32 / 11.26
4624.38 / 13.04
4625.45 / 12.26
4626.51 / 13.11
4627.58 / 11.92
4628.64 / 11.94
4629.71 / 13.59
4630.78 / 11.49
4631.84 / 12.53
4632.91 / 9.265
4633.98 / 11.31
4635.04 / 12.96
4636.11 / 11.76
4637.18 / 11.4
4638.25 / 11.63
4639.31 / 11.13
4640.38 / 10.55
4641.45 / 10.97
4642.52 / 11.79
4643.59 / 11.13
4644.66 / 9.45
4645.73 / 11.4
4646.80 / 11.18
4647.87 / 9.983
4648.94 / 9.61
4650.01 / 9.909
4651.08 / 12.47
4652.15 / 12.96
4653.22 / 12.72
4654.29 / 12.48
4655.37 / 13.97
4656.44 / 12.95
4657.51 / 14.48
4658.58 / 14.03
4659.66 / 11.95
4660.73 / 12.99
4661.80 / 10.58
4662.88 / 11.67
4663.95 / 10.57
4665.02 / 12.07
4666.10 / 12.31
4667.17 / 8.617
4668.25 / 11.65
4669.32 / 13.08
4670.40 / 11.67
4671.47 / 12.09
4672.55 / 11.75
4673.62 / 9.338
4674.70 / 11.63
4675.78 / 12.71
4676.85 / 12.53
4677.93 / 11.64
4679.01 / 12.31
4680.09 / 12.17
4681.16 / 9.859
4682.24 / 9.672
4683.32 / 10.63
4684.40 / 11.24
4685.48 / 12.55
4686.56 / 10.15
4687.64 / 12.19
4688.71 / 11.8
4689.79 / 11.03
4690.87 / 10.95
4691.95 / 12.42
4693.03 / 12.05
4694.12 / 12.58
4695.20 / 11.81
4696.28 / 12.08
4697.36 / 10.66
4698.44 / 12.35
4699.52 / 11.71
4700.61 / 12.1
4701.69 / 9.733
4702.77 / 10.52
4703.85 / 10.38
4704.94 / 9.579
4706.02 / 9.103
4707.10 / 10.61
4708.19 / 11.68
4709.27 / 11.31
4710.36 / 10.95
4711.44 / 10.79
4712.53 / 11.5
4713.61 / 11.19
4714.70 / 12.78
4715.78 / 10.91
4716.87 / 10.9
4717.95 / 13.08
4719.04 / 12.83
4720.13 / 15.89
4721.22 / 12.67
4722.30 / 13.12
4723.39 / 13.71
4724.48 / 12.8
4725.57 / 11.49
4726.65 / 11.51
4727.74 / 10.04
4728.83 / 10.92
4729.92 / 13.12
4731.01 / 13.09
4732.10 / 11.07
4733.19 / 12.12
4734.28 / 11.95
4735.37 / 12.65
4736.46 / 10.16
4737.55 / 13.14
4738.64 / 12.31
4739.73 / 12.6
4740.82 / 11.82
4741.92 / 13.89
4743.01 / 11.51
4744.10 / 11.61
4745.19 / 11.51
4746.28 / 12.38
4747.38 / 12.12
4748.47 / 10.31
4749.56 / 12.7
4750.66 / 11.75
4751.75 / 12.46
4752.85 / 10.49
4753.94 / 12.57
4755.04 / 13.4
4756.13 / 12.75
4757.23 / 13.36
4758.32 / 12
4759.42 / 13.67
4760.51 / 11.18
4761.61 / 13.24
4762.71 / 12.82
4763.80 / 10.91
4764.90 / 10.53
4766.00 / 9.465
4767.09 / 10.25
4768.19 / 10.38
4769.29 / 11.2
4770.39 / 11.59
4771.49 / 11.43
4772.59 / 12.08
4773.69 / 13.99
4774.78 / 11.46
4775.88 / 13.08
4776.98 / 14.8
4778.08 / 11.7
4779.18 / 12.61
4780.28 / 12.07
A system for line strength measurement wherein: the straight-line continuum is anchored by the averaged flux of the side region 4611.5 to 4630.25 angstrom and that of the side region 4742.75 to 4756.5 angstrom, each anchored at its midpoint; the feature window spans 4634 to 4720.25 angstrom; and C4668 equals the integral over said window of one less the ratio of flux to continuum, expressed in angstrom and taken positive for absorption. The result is 3.3 angstrom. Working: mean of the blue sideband 12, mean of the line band 11.5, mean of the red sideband 12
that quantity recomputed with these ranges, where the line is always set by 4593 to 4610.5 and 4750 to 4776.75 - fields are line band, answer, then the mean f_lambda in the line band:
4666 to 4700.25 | 1.2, 11.5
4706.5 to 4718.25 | 0.6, 11.4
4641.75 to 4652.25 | 0.9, 10.9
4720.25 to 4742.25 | -0.6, 12.3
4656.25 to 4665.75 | -0.3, 12.3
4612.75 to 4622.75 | 0.1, 11.8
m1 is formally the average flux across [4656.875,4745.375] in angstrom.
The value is 11.7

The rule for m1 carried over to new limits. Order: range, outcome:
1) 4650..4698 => 11.8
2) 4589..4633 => 11.9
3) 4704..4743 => 11.9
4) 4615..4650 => 11.6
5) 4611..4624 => 11.8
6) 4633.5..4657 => 11.5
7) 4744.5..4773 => 11.8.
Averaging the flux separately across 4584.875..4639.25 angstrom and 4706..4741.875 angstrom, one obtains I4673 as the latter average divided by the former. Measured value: 1.0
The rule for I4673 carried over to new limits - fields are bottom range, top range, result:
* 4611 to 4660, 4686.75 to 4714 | 0.95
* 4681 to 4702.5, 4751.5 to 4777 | 1.05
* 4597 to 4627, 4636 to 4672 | 0.97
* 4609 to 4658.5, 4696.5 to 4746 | 1.00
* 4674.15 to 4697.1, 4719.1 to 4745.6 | 1.06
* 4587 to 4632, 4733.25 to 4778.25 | 1.01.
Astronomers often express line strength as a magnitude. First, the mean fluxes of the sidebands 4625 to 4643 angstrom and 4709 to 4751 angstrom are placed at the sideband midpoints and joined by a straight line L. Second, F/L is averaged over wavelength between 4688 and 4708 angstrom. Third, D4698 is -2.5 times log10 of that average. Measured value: 0.070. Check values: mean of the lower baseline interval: 11.7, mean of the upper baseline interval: 12.1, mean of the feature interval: 11.2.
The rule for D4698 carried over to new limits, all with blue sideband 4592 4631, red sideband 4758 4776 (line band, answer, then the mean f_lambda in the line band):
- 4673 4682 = 0.03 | 11.5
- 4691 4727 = 0.01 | 11.7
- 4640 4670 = 0.02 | 11.7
